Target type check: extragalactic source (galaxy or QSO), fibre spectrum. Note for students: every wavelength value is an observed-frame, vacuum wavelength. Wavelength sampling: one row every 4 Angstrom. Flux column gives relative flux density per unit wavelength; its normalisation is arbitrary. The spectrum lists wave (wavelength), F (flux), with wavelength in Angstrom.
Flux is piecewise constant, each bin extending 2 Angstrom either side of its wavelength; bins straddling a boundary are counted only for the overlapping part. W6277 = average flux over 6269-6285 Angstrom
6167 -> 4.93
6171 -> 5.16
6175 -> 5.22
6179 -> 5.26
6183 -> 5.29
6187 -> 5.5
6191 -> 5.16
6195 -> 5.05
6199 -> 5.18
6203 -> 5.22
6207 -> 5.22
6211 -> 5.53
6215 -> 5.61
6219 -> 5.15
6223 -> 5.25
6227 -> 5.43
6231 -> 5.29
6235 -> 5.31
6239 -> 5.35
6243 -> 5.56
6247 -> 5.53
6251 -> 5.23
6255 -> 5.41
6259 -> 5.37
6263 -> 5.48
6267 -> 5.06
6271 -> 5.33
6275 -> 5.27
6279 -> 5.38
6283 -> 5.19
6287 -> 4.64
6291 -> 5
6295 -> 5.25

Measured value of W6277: 5.29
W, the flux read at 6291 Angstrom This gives 5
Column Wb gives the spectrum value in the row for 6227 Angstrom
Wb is 5.43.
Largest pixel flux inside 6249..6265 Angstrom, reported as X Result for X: 5.48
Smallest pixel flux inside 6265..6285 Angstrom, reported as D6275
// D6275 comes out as 5.06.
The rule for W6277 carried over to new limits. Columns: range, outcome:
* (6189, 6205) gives 5.15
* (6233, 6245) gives 5.41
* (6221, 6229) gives 5.34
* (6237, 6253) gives 5.42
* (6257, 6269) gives 5.3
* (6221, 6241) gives 5.33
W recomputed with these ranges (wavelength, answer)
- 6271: 5.33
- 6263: 5.48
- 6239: 5.35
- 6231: 5.29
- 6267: 5.06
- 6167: 4.93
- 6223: 5.25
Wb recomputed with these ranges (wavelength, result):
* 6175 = 5.22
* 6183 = 5.29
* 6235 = 5.31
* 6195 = 5.05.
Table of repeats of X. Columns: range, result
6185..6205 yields 5.5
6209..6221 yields 5.61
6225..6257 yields 5.56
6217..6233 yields 5.43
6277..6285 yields 5.38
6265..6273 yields 5.33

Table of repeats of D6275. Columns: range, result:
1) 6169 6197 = 5.05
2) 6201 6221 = 5.15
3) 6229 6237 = 5.29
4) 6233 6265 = 5.23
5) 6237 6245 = 5.35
